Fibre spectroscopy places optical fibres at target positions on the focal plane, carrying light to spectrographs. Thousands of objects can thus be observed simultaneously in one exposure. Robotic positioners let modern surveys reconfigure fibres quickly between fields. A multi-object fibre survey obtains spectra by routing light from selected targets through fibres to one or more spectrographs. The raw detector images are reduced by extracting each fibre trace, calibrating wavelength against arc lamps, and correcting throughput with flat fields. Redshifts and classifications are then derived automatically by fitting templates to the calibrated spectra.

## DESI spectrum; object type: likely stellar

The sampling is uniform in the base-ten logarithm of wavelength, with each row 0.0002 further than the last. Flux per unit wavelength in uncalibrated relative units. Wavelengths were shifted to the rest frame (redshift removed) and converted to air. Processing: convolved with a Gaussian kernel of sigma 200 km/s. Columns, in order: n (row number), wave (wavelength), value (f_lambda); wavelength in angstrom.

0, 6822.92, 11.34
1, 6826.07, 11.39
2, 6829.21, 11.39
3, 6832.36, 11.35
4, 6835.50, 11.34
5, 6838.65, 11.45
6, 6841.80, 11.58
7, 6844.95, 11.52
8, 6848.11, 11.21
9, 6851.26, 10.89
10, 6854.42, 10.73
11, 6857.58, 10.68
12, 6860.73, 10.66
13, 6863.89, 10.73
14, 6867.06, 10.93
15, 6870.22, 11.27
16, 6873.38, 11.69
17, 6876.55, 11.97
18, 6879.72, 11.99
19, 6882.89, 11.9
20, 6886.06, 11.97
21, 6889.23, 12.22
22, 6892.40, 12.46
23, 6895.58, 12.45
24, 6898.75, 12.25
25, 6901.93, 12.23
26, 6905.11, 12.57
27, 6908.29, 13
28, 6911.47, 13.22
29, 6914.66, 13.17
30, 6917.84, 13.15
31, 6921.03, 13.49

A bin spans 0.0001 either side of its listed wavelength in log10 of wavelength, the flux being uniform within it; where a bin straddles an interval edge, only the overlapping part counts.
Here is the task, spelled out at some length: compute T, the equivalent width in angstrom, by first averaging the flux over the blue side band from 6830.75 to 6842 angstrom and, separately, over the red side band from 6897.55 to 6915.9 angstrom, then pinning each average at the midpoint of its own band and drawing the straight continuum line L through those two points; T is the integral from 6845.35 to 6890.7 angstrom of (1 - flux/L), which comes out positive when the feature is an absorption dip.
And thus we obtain 2.5 angstrom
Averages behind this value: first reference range 11.4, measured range 11.3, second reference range 12.7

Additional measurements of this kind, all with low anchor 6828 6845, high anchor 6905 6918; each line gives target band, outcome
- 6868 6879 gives 0.5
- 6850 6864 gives 1.3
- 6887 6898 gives 0.3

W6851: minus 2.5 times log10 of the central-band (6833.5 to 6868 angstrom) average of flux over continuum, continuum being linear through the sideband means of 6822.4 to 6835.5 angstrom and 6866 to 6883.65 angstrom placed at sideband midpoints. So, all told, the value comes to 0.04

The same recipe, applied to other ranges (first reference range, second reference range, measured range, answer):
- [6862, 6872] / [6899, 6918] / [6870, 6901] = -0.02 mag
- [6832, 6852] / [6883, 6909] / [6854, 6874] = 0.08 mag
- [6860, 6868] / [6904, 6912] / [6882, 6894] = -0.02 mag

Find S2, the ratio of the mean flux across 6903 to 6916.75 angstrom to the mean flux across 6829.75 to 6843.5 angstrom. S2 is 1.1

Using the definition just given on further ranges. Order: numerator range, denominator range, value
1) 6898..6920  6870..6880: 1.09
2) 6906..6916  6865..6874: 1.17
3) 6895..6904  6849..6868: 1.14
